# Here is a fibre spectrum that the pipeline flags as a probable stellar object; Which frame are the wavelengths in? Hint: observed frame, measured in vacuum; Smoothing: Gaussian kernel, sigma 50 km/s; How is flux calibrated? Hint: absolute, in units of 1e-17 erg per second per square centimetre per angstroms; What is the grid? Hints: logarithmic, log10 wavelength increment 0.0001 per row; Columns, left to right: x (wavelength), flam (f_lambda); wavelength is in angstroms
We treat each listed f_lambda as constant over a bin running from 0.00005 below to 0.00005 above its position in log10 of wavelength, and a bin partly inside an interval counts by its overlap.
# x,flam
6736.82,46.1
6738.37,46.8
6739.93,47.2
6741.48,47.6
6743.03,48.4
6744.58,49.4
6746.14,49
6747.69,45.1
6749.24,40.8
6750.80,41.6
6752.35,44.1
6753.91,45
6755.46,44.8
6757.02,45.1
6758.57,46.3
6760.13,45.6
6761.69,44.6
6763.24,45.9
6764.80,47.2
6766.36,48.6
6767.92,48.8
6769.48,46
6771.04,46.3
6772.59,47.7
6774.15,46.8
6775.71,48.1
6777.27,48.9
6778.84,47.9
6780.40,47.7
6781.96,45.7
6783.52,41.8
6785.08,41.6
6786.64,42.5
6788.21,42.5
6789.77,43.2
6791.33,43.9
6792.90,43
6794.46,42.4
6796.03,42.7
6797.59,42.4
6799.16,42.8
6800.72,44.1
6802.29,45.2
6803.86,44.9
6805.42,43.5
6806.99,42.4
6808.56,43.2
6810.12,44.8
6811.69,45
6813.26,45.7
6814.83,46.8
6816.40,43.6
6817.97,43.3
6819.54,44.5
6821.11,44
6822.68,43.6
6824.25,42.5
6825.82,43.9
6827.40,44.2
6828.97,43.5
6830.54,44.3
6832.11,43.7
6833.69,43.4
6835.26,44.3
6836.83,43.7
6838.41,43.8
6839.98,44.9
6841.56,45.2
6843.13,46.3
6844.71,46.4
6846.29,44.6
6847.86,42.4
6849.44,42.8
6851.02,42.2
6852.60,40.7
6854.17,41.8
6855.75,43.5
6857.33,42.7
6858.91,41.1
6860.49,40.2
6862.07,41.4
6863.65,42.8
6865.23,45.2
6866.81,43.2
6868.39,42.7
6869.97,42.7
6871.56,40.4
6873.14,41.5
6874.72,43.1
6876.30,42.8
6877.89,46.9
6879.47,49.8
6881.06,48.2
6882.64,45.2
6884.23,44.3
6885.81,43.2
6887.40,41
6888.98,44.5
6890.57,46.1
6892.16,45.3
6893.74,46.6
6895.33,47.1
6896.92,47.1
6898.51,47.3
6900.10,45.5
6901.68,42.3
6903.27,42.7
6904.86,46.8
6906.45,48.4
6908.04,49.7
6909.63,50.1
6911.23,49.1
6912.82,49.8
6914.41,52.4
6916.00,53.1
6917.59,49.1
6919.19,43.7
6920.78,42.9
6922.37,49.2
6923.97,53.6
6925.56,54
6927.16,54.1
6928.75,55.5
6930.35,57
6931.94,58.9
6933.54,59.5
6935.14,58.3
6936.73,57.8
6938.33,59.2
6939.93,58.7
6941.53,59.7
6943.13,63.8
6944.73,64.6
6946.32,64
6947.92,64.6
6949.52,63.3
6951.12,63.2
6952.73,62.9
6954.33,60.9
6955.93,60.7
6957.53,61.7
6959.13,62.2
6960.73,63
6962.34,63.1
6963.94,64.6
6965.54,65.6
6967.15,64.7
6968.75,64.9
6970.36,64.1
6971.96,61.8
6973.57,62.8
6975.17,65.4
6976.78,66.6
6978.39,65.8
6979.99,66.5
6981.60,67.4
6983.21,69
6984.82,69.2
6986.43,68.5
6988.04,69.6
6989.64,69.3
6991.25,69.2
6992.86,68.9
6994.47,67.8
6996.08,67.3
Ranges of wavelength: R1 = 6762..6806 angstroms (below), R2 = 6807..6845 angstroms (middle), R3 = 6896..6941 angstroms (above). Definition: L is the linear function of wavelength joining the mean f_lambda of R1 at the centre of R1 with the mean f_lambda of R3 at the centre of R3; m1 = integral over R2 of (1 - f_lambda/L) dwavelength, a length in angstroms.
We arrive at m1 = 2.2 angstroms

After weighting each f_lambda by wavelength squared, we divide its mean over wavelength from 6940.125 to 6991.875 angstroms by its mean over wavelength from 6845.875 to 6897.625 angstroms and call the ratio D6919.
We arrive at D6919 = 1.52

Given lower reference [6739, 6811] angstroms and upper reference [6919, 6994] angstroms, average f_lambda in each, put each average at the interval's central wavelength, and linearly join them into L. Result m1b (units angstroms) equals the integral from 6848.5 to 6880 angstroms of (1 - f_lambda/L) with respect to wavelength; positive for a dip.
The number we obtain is 6.3 angstroms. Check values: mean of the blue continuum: 45.2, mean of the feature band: 42.8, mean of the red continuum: 62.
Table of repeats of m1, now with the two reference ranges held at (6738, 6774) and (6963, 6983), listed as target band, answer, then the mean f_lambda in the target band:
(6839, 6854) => 2.83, 43.9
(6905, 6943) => 4.75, 53.3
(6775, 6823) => 5.43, 44.2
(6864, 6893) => 6.46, 44.2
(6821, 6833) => 1.99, 43.7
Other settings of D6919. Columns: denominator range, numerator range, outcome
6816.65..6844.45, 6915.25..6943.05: 1.27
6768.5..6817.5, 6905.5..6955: 1.30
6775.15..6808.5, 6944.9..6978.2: 1.51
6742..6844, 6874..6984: 1.28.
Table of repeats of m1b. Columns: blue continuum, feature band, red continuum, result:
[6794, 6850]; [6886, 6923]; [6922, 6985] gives 5.6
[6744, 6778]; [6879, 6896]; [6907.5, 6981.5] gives 2.9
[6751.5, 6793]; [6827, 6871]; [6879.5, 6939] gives 4.1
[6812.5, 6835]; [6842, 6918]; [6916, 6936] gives 6.2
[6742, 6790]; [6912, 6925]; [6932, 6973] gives 2.2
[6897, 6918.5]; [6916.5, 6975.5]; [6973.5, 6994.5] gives -1.5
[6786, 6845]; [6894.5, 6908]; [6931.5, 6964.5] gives 2.3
